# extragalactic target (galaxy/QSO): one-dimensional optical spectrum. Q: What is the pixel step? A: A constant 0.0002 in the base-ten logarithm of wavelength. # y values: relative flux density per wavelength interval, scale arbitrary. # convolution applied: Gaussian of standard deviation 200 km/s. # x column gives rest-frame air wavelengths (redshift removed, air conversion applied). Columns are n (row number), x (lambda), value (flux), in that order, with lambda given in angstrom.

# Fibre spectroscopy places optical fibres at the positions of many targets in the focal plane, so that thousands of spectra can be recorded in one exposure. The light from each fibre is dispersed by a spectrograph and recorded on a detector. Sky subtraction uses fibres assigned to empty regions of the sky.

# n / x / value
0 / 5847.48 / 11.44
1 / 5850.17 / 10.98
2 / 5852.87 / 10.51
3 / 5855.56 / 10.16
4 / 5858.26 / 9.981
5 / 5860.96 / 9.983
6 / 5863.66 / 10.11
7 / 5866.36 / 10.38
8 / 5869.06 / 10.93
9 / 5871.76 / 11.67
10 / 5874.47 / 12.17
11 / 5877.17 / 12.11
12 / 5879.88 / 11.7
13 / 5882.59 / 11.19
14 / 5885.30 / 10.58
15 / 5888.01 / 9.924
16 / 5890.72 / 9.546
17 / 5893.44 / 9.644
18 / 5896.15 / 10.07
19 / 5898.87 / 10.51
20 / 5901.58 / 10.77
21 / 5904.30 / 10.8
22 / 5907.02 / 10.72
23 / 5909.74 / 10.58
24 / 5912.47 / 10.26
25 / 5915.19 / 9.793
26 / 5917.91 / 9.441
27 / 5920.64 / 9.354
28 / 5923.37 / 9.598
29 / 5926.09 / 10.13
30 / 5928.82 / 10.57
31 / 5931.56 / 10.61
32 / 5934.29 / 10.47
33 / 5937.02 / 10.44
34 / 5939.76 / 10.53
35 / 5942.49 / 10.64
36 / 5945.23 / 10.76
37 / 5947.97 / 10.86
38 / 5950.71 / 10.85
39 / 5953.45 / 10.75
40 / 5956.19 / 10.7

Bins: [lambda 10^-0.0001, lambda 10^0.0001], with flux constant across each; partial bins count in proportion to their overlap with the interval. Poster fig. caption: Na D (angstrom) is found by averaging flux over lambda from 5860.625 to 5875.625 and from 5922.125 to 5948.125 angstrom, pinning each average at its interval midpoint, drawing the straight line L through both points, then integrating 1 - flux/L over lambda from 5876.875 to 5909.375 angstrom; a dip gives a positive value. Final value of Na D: 0.5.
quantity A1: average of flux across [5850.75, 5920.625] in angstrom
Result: 10.5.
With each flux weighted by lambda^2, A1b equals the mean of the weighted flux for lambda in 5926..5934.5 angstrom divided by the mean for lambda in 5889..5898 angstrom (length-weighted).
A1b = 1.1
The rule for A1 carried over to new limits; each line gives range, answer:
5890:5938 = 10.2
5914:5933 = 9.93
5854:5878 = 10.8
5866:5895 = 10.9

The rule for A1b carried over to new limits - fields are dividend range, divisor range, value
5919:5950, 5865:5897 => 0.97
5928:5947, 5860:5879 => 0.98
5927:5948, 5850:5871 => 1.05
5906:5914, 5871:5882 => 0.89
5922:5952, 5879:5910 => 1.02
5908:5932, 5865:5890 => 0.91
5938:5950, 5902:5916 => 1.03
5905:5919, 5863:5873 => 0.96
